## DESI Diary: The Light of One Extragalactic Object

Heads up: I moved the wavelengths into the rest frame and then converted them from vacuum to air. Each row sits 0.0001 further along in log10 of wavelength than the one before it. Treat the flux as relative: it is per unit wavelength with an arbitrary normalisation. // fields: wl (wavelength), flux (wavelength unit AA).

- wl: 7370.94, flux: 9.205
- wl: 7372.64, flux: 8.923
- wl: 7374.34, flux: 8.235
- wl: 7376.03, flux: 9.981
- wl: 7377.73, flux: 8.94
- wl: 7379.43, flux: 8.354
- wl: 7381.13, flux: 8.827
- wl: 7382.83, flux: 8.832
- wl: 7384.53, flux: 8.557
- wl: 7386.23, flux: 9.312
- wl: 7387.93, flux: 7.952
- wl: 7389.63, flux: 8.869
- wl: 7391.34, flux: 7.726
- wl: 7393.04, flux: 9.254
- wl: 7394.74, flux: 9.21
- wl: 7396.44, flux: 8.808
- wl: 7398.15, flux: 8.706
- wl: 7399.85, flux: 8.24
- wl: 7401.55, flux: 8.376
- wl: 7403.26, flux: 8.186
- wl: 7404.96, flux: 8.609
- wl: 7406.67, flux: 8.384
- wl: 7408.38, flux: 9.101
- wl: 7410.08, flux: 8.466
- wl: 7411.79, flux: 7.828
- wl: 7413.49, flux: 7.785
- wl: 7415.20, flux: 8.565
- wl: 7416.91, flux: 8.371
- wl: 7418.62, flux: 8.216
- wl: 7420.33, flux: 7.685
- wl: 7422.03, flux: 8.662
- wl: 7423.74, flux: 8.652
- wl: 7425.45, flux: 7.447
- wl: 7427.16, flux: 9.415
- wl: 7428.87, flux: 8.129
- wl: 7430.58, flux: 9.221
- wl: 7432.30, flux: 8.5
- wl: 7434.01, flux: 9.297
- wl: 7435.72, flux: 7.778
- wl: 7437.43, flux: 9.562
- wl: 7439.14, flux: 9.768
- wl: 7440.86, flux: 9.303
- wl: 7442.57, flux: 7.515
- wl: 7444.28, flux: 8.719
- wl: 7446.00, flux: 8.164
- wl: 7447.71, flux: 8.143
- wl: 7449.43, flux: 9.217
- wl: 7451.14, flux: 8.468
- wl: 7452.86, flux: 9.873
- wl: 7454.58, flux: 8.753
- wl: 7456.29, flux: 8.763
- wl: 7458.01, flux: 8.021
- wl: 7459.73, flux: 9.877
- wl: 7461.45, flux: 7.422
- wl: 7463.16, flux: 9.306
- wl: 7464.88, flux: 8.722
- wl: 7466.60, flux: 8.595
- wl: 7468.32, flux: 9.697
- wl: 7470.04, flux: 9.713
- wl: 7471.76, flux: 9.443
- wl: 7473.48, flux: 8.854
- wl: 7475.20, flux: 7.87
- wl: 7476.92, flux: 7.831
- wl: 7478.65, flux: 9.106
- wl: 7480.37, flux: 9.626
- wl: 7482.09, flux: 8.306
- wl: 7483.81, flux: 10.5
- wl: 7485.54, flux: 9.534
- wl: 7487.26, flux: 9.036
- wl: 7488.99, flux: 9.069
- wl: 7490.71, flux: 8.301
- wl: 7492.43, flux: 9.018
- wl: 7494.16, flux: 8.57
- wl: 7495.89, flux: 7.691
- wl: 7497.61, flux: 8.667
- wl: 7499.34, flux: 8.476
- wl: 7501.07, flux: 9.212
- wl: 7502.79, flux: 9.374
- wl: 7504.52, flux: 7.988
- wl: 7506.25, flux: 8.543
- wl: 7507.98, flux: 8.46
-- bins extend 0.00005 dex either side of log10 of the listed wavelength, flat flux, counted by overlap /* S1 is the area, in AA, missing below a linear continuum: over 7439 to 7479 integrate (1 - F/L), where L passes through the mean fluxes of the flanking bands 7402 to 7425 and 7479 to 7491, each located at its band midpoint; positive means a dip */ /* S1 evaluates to 0.6 AA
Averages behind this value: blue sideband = 8.33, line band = 8.77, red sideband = 9.24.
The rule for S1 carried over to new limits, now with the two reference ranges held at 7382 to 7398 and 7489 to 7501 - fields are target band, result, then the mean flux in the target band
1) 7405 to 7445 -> 0.6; 8.54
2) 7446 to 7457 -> -0.3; 8.82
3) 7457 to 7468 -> -0.1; 8.71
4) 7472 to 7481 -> -0.1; 8.68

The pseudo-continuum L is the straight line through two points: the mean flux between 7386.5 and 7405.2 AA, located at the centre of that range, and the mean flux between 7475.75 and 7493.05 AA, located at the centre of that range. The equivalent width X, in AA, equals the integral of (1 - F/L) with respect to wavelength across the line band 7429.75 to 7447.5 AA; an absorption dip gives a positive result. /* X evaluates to 0.0 AA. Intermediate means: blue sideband 8.56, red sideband 9.01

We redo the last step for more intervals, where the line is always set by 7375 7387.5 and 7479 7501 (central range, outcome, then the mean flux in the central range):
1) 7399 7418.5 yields 1.3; 8.35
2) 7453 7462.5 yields 0.3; 8.68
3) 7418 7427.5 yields 0.7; 8.3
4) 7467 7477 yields -0.1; 8.97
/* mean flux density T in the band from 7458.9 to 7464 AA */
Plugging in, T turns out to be 8.87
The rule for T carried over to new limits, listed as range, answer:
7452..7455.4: 9.3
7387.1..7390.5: 8.39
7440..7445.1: 8.52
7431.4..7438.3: 8.79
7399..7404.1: 8.27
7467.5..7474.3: 9.43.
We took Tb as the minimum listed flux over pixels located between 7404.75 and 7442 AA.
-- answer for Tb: 7.447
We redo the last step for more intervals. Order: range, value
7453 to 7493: 7.422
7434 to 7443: 7.515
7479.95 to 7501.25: 7.691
